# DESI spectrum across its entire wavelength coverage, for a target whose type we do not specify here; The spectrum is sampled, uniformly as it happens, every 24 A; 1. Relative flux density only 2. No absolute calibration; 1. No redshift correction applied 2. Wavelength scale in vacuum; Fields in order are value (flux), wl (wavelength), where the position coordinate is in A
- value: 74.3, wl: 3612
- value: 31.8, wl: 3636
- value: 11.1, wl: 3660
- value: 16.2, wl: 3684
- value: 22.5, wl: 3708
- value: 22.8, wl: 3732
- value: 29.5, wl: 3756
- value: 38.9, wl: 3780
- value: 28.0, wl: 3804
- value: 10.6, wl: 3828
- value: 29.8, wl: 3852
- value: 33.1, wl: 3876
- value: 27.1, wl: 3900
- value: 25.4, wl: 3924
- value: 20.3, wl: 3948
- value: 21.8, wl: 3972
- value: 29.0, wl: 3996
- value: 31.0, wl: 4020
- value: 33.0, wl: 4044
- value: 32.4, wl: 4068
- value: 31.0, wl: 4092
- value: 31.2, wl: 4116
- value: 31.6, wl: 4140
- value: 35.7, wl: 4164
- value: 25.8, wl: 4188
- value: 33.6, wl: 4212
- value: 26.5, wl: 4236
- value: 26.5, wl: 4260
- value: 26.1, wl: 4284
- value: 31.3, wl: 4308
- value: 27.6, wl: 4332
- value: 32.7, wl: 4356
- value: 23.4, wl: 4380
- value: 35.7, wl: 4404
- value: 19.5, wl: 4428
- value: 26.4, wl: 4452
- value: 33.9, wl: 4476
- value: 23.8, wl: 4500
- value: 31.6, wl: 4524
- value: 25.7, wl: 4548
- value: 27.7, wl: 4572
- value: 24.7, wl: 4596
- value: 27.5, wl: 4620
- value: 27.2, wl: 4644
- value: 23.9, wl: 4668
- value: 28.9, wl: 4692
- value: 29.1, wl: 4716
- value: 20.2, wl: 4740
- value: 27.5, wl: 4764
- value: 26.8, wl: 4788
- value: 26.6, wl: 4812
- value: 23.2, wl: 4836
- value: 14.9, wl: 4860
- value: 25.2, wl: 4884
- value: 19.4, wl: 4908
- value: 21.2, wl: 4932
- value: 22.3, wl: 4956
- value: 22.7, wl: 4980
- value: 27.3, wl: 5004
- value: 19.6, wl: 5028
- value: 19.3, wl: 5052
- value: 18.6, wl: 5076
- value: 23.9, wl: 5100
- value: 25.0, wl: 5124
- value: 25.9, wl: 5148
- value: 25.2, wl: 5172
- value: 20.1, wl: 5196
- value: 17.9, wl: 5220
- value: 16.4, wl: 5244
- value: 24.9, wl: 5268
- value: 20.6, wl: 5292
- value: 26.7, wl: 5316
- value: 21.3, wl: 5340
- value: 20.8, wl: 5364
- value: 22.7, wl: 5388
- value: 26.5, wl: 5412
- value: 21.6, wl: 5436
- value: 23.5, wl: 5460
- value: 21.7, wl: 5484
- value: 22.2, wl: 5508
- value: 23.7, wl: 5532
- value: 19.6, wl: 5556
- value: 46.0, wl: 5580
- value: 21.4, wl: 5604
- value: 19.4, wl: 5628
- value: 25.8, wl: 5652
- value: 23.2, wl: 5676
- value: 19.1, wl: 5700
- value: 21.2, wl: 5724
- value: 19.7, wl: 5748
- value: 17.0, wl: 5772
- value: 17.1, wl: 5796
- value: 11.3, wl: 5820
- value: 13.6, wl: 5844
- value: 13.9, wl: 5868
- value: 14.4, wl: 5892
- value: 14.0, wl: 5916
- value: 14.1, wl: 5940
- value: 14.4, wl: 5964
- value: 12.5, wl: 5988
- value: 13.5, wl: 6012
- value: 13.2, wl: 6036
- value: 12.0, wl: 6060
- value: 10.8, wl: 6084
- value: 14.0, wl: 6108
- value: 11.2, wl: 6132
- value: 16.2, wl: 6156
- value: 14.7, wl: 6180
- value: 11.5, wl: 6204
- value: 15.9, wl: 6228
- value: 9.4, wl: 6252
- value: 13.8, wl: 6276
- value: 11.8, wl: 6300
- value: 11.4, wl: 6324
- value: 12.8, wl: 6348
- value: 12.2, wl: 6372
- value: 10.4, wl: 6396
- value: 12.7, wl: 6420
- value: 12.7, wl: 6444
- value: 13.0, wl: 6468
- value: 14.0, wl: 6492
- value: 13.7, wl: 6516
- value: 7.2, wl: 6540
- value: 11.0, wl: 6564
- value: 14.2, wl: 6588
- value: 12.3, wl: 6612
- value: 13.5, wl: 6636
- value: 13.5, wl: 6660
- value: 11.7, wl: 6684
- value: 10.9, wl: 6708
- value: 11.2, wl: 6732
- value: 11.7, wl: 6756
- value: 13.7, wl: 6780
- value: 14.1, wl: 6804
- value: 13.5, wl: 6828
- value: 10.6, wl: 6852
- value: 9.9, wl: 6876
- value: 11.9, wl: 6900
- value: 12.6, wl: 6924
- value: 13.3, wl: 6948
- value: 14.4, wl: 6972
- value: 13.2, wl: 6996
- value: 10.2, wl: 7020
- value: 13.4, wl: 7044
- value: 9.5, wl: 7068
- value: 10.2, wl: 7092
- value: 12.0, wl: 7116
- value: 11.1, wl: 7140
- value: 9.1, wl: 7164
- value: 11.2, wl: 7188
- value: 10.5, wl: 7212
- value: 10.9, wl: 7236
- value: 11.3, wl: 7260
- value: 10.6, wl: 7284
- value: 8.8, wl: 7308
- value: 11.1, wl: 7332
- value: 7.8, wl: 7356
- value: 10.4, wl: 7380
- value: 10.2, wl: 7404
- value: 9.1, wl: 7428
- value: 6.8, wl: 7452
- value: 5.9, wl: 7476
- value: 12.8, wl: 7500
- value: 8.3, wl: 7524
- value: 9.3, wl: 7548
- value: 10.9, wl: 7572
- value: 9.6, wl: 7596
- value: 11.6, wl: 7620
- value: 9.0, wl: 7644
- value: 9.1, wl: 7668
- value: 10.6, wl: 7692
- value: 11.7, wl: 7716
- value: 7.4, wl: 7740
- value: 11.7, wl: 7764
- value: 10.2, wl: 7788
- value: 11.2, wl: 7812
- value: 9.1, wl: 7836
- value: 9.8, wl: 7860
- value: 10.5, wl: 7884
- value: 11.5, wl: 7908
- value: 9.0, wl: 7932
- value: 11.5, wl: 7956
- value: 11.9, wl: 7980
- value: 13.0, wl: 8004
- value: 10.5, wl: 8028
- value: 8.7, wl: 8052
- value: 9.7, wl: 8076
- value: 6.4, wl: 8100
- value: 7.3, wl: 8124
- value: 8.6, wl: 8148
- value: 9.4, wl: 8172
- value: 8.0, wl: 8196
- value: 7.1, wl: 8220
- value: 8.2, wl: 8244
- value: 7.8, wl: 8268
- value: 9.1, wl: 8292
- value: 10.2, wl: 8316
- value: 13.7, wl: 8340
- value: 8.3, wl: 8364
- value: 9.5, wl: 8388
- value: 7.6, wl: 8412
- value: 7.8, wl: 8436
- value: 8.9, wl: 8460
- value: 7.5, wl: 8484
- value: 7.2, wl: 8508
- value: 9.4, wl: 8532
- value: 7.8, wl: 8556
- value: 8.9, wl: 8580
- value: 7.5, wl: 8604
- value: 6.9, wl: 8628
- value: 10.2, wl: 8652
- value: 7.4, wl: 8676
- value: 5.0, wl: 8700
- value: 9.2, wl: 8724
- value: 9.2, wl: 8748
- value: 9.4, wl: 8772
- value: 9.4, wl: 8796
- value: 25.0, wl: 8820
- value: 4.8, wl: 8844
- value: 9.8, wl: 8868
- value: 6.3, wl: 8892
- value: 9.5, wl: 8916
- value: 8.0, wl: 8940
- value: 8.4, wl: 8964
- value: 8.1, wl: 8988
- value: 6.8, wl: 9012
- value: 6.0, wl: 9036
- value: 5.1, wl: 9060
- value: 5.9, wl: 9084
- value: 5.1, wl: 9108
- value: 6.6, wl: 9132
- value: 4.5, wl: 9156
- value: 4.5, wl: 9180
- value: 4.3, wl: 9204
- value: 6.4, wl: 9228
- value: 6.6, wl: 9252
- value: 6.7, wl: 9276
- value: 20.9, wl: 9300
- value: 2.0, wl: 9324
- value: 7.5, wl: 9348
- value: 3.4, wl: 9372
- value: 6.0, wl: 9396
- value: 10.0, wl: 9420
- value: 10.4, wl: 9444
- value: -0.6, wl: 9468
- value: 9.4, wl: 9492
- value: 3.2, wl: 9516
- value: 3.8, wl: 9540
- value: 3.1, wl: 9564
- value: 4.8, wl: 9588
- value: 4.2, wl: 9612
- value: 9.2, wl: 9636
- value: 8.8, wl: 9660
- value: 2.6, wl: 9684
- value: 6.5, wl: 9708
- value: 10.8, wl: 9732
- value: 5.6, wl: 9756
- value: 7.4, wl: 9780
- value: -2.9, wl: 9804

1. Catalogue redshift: 1.529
